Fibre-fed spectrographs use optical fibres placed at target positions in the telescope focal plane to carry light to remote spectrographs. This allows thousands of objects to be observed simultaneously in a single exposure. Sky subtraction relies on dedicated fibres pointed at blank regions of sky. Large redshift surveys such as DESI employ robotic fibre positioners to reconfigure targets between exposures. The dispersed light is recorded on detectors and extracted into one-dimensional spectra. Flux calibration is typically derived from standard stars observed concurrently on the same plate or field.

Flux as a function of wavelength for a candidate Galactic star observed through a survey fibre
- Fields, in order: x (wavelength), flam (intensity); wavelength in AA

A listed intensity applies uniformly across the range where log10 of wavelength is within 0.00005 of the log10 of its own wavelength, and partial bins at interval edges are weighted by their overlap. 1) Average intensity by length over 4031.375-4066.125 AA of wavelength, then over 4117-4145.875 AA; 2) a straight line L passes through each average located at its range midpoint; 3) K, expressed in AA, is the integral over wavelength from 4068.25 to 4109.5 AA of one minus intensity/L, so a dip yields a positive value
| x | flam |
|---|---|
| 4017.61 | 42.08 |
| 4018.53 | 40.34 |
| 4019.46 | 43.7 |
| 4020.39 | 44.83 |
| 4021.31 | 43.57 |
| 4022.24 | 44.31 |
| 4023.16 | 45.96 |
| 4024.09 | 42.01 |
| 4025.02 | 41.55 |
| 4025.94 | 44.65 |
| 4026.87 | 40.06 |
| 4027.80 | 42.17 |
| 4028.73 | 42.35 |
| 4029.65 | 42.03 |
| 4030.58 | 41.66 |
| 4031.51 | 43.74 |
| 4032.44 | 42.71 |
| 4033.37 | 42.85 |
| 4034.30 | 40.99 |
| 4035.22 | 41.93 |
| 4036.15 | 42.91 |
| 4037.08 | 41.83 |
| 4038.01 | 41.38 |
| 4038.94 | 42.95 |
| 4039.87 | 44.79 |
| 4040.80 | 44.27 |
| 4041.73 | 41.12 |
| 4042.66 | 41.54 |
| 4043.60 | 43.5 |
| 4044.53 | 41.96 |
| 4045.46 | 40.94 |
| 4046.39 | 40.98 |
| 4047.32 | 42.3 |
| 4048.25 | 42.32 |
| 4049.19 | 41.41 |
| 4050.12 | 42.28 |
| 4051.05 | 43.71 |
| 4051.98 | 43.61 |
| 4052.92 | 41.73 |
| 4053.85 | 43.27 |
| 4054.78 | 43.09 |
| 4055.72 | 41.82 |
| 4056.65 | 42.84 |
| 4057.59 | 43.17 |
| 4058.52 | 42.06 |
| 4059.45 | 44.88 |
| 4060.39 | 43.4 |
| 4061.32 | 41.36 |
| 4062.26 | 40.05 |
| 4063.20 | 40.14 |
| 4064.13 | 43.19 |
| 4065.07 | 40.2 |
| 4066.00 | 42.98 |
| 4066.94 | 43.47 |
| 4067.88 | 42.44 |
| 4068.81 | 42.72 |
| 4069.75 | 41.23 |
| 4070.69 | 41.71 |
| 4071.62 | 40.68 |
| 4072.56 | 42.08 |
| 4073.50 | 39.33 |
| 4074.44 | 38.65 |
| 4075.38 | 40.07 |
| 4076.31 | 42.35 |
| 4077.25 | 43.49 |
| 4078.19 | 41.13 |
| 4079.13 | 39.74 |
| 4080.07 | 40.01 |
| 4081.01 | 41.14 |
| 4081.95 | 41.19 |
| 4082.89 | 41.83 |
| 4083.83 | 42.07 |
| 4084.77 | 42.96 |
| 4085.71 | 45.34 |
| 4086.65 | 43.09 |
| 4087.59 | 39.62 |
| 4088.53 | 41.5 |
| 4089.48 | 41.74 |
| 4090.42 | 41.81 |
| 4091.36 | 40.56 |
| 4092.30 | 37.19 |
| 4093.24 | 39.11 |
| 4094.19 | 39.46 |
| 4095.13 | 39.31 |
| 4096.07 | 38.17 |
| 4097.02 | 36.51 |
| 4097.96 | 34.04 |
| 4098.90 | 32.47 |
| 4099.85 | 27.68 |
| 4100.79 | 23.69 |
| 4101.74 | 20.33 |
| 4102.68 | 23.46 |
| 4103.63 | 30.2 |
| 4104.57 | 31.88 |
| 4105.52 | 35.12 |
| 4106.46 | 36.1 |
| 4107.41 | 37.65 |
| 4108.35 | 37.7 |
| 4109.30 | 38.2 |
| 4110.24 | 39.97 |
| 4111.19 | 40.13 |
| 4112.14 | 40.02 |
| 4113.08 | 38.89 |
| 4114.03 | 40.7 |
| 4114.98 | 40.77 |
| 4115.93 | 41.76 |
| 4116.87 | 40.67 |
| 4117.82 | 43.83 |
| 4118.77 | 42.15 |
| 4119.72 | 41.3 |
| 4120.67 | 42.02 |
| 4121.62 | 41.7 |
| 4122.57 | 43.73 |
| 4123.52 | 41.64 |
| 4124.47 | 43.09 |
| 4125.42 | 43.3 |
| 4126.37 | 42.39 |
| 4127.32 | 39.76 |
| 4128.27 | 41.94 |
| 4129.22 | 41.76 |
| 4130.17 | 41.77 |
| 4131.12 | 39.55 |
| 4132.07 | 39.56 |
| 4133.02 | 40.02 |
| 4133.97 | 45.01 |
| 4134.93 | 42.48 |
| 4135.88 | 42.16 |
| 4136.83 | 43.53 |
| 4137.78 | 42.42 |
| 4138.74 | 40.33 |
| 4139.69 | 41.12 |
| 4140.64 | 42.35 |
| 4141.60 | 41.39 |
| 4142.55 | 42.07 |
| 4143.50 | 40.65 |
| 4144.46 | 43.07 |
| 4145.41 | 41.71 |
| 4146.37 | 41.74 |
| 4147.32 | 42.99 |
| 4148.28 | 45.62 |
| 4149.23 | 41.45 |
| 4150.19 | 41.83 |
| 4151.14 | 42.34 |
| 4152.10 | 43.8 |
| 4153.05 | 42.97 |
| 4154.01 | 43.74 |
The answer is 4.0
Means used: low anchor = 42.4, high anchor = 41.9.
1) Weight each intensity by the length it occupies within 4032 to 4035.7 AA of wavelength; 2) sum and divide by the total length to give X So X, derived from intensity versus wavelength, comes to 42.2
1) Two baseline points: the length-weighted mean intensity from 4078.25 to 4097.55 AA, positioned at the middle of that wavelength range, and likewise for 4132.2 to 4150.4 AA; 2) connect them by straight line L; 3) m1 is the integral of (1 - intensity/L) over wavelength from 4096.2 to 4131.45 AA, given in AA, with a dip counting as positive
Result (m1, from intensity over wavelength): 3.1 AA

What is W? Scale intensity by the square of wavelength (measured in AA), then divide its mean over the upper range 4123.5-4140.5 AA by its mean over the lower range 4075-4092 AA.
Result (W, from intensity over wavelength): 1.0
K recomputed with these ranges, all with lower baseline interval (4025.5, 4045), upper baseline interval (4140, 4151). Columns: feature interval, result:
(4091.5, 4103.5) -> 2.7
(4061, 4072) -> 0.2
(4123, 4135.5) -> 0.2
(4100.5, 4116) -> 2.7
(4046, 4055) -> 0.0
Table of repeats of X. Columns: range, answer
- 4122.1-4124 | 42.7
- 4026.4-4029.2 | 41.5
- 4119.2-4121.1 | 41.6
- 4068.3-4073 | 41.7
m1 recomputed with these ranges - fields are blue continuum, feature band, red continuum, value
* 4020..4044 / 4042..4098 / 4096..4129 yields -1.6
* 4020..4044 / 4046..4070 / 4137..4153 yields 0.2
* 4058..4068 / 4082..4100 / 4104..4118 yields 0.3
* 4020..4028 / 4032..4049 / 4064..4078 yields 0.2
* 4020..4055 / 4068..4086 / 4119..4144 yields 0.4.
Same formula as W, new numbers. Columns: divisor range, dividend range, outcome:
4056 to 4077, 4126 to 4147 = 1.03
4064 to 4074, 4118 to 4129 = 1.04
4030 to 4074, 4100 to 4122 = 0.90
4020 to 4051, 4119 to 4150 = 1.04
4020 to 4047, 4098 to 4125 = 0.90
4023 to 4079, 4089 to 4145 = 0.96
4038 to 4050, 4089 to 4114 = 0.86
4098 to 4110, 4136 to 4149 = 1.37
